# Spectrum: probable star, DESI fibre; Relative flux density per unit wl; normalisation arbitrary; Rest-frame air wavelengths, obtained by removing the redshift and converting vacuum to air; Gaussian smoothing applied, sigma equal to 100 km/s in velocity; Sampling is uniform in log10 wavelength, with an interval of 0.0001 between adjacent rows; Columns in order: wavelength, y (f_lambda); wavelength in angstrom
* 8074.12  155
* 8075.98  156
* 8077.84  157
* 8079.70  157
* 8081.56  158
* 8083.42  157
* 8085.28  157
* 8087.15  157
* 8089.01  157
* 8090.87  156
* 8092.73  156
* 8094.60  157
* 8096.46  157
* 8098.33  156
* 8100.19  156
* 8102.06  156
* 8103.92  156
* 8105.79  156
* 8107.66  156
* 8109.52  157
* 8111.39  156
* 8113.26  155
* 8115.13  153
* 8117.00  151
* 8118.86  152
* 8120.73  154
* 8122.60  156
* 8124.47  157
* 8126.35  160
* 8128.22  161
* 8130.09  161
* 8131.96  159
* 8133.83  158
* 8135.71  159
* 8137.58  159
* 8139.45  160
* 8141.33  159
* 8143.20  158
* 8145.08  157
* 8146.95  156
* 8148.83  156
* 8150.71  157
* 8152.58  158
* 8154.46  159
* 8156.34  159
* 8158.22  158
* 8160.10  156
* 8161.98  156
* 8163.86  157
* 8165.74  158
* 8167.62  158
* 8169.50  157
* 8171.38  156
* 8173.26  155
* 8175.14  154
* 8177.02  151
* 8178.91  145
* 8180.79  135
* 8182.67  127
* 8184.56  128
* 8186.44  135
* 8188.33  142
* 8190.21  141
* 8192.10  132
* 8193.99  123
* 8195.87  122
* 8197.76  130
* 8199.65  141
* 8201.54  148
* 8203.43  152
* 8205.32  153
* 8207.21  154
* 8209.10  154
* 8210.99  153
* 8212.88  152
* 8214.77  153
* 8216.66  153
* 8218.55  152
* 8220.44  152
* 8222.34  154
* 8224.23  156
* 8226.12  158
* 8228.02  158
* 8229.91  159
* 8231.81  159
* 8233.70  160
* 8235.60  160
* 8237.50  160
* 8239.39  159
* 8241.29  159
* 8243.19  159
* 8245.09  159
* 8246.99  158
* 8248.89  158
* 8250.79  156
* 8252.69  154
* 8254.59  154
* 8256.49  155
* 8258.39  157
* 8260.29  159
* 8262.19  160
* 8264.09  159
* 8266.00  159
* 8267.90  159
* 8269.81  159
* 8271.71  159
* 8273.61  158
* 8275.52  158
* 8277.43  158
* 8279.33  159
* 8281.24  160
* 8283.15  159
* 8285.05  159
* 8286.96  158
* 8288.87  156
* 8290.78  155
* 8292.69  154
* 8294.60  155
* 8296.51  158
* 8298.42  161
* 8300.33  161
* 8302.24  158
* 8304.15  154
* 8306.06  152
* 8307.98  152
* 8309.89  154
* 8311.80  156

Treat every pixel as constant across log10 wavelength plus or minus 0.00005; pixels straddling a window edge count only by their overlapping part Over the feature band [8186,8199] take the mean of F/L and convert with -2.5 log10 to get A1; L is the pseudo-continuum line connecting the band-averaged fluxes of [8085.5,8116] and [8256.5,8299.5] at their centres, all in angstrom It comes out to 0.19 mag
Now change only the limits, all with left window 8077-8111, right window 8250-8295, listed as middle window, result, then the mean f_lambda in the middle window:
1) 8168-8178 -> 0.015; 155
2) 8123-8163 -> -0.009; 158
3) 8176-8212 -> 0.122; 140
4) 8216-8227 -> 0.021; 154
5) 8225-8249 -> -0.011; 159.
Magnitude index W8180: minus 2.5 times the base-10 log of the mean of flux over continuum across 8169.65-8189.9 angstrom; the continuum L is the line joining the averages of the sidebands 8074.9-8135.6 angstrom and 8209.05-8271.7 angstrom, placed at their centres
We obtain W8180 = 0.10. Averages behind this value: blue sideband 157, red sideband 157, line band 143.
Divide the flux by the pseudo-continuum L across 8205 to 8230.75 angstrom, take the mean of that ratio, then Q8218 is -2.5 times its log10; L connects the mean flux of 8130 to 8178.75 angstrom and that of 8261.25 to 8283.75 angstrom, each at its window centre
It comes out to 0.025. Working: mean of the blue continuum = 157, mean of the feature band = 154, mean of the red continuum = 159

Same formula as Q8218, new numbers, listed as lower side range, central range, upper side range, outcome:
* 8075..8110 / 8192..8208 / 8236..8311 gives 0.128 mag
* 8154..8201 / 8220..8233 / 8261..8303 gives -0.038 mag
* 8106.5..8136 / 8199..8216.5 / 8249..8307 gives 0.040 mag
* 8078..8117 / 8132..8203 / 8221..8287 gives 0.055 mag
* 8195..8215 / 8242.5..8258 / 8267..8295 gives -0.024 mag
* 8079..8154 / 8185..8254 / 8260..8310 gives 0.047 mag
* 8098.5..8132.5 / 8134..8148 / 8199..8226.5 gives -0.021 mag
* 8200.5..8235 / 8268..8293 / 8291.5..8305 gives -0.009 mag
